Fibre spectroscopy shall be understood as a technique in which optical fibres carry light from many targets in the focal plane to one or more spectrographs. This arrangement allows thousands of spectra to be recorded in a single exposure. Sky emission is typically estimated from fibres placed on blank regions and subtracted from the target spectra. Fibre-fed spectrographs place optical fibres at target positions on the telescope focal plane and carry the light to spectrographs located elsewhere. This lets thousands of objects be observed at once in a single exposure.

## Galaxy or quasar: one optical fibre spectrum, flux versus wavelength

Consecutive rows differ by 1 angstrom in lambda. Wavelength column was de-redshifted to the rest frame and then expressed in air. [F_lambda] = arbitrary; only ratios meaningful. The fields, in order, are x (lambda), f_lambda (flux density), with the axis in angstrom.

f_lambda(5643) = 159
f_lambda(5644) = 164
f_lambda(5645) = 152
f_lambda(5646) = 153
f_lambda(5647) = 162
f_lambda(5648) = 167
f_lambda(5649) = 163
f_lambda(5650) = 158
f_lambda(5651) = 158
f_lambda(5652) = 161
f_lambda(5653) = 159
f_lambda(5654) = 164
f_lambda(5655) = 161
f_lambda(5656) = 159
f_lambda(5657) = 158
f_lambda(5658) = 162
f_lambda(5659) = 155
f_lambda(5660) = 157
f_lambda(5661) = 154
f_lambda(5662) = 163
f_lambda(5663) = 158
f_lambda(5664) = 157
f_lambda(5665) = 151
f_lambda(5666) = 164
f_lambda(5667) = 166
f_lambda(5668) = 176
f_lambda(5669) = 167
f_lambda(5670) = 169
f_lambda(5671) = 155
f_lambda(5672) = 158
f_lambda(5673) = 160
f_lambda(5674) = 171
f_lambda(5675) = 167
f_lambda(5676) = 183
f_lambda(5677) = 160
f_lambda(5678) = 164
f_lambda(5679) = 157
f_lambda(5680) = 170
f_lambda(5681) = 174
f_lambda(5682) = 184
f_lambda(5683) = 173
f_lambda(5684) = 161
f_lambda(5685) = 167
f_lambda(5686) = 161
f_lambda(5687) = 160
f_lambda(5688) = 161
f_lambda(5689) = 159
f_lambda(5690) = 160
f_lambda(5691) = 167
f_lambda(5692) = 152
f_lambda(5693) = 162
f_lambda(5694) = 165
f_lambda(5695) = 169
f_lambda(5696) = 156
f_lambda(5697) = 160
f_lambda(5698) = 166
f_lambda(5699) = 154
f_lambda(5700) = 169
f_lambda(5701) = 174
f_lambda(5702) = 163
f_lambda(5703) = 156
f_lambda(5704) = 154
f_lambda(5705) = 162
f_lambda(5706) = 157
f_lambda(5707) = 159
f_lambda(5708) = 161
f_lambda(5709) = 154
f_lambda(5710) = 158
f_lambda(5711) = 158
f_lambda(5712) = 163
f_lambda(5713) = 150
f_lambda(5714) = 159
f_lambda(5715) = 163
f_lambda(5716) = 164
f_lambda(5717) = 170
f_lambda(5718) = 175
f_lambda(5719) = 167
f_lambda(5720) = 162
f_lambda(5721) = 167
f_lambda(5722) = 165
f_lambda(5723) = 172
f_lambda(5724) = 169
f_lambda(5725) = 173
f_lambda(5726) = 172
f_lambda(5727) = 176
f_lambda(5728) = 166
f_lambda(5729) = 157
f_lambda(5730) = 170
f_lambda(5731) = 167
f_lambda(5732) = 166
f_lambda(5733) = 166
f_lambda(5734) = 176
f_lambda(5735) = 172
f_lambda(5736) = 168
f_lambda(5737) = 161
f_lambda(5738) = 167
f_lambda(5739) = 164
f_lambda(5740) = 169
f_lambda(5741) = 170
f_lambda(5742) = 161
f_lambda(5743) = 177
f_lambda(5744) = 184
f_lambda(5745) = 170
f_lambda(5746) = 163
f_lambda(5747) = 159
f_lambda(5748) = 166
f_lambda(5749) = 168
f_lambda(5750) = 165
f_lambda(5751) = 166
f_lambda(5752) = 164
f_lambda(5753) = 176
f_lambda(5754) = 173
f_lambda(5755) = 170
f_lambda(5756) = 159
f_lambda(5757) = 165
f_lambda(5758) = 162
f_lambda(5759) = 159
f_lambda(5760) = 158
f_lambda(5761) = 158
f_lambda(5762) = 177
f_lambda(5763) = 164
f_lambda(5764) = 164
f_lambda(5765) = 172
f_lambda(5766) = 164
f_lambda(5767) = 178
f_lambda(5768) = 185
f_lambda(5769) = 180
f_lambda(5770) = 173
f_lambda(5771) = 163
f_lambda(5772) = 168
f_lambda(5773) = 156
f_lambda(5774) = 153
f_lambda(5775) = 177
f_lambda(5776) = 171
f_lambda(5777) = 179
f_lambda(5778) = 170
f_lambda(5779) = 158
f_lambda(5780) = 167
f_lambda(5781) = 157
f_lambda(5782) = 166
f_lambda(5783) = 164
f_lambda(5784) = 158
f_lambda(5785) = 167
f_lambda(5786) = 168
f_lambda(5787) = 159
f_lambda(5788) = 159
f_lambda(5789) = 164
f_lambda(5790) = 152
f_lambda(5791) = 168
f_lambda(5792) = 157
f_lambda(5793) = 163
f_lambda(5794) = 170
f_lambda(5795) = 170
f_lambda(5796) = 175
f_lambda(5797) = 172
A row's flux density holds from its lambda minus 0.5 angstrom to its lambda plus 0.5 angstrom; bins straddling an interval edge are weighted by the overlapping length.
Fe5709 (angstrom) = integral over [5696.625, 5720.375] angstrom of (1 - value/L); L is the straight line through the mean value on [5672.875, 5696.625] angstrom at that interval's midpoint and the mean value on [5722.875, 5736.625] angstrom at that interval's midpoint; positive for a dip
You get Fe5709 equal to 0.8 angstrom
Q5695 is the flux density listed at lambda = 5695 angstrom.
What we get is 169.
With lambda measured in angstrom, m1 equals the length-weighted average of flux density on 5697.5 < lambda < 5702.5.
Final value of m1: 165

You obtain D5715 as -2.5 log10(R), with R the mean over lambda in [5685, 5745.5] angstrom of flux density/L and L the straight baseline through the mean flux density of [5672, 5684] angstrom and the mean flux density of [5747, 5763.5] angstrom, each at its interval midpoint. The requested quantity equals 0.02 mag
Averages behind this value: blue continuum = 169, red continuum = 165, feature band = 165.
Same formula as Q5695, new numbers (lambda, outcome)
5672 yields 158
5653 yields 159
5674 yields 171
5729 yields 157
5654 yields 164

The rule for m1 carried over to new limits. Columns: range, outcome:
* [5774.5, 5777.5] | 176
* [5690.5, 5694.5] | 162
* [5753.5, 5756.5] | 167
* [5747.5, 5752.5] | 166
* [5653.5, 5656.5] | 161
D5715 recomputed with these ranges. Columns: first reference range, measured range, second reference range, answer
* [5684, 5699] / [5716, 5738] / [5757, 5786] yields -0.03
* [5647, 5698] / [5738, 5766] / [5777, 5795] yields -0.02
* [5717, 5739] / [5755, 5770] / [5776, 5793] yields -0.02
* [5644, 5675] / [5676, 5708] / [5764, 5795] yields -0.01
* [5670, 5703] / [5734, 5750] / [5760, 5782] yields -0.01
